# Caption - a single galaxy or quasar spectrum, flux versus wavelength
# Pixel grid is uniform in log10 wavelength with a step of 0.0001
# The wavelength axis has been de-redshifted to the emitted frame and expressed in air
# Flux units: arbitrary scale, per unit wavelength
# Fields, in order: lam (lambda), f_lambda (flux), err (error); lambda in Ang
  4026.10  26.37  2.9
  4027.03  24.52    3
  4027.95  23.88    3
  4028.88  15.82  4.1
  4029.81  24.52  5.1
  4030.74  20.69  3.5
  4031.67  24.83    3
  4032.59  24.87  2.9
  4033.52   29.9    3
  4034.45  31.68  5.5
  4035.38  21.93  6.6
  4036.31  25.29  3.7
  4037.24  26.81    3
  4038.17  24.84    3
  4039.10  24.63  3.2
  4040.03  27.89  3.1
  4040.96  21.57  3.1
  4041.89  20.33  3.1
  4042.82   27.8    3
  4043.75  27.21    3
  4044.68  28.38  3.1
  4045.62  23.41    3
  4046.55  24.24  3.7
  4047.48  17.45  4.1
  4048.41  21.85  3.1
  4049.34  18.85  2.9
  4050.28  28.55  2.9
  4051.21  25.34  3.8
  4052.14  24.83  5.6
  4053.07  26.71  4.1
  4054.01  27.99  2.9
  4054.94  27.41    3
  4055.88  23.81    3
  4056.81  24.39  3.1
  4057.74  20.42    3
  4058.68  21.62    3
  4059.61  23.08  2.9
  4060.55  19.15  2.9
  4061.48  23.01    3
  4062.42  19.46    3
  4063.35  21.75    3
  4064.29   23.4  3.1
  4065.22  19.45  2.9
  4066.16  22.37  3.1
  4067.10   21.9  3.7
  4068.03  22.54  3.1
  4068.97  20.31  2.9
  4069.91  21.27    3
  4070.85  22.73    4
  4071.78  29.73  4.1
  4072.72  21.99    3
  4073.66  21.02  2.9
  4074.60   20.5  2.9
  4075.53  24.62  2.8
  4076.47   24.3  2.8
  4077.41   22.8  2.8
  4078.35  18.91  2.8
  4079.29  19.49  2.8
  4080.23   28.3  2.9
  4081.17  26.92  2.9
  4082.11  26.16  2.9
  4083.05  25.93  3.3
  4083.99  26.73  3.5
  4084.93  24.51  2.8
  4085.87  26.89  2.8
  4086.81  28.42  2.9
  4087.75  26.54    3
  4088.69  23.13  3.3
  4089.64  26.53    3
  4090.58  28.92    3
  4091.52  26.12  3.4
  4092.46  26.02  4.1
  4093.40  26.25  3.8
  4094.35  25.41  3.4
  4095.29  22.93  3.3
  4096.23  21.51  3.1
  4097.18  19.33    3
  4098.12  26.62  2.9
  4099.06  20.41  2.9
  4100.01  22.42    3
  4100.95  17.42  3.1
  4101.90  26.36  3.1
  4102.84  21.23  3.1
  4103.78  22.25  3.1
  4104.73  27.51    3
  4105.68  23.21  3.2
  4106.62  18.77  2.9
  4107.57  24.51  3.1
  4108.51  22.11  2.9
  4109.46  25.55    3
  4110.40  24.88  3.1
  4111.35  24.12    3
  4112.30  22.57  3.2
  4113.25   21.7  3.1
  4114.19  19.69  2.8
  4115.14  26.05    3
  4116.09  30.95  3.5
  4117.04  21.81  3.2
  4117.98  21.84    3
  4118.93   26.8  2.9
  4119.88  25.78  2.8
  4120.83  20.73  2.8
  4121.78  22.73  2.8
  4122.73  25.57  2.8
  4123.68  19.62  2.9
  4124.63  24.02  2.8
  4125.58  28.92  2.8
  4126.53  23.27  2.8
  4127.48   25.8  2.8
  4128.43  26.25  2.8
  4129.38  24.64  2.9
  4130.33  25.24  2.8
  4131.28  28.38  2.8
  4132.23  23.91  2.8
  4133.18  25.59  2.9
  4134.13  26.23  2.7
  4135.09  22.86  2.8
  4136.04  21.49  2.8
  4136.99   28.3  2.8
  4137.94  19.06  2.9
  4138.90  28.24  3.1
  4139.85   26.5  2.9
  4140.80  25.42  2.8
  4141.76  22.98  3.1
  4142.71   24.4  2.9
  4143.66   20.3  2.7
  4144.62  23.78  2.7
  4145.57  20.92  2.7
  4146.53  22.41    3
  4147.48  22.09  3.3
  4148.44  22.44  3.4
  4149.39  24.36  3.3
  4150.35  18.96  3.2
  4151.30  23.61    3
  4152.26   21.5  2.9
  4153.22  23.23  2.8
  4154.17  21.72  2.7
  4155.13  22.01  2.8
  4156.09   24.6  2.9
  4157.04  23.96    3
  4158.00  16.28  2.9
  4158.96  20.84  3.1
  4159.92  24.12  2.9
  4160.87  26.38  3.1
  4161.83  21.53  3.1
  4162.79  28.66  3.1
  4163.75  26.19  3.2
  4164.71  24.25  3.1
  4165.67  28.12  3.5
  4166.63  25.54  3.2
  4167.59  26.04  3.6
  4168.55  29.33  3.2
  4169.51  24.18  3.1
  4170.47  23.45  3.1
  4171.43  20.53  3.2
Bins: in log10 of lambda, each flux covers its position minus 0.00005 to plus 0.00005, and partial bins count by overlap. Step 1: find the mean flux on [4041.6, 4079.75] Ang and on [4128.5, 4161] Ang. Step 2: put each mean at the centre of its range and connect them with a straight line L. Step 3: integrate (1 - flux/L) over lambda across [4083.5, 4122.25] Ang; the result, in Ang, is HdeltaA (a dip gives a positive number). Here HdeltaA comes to -1.4 Ang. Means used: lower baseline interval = 23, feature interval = 24.1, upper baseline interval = 23.4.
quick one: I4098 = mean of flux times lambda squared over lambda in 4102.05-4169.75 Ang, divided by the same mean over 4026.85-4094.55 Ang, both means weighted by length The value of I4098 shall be 1.03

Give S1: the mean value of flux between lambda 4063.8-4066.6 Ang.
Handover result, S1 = 21.7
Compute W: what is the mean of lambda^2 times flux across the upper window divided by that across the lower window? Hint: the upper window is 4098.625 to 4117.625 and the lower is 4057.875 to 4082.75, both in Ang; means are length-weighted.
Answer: 1.05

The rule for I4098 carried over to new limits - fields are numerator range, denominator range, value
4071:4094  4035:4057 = 1.03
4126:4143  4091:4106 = 1.08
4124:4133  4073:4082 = 1.13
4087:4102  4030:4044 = 0.98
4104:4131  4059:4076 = 1.12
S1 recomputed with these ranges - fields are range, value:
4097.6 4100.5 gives 23.1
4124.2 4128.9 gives 25.7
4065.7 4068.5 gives 22.3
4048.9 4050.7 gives 23.5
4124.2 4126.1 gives 26.5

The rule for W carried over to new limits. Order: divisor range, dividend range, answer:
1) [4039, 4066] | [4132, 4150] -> 1.05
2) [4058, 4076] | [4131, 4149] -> 1.12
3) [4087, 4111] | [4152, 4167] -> 1.02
